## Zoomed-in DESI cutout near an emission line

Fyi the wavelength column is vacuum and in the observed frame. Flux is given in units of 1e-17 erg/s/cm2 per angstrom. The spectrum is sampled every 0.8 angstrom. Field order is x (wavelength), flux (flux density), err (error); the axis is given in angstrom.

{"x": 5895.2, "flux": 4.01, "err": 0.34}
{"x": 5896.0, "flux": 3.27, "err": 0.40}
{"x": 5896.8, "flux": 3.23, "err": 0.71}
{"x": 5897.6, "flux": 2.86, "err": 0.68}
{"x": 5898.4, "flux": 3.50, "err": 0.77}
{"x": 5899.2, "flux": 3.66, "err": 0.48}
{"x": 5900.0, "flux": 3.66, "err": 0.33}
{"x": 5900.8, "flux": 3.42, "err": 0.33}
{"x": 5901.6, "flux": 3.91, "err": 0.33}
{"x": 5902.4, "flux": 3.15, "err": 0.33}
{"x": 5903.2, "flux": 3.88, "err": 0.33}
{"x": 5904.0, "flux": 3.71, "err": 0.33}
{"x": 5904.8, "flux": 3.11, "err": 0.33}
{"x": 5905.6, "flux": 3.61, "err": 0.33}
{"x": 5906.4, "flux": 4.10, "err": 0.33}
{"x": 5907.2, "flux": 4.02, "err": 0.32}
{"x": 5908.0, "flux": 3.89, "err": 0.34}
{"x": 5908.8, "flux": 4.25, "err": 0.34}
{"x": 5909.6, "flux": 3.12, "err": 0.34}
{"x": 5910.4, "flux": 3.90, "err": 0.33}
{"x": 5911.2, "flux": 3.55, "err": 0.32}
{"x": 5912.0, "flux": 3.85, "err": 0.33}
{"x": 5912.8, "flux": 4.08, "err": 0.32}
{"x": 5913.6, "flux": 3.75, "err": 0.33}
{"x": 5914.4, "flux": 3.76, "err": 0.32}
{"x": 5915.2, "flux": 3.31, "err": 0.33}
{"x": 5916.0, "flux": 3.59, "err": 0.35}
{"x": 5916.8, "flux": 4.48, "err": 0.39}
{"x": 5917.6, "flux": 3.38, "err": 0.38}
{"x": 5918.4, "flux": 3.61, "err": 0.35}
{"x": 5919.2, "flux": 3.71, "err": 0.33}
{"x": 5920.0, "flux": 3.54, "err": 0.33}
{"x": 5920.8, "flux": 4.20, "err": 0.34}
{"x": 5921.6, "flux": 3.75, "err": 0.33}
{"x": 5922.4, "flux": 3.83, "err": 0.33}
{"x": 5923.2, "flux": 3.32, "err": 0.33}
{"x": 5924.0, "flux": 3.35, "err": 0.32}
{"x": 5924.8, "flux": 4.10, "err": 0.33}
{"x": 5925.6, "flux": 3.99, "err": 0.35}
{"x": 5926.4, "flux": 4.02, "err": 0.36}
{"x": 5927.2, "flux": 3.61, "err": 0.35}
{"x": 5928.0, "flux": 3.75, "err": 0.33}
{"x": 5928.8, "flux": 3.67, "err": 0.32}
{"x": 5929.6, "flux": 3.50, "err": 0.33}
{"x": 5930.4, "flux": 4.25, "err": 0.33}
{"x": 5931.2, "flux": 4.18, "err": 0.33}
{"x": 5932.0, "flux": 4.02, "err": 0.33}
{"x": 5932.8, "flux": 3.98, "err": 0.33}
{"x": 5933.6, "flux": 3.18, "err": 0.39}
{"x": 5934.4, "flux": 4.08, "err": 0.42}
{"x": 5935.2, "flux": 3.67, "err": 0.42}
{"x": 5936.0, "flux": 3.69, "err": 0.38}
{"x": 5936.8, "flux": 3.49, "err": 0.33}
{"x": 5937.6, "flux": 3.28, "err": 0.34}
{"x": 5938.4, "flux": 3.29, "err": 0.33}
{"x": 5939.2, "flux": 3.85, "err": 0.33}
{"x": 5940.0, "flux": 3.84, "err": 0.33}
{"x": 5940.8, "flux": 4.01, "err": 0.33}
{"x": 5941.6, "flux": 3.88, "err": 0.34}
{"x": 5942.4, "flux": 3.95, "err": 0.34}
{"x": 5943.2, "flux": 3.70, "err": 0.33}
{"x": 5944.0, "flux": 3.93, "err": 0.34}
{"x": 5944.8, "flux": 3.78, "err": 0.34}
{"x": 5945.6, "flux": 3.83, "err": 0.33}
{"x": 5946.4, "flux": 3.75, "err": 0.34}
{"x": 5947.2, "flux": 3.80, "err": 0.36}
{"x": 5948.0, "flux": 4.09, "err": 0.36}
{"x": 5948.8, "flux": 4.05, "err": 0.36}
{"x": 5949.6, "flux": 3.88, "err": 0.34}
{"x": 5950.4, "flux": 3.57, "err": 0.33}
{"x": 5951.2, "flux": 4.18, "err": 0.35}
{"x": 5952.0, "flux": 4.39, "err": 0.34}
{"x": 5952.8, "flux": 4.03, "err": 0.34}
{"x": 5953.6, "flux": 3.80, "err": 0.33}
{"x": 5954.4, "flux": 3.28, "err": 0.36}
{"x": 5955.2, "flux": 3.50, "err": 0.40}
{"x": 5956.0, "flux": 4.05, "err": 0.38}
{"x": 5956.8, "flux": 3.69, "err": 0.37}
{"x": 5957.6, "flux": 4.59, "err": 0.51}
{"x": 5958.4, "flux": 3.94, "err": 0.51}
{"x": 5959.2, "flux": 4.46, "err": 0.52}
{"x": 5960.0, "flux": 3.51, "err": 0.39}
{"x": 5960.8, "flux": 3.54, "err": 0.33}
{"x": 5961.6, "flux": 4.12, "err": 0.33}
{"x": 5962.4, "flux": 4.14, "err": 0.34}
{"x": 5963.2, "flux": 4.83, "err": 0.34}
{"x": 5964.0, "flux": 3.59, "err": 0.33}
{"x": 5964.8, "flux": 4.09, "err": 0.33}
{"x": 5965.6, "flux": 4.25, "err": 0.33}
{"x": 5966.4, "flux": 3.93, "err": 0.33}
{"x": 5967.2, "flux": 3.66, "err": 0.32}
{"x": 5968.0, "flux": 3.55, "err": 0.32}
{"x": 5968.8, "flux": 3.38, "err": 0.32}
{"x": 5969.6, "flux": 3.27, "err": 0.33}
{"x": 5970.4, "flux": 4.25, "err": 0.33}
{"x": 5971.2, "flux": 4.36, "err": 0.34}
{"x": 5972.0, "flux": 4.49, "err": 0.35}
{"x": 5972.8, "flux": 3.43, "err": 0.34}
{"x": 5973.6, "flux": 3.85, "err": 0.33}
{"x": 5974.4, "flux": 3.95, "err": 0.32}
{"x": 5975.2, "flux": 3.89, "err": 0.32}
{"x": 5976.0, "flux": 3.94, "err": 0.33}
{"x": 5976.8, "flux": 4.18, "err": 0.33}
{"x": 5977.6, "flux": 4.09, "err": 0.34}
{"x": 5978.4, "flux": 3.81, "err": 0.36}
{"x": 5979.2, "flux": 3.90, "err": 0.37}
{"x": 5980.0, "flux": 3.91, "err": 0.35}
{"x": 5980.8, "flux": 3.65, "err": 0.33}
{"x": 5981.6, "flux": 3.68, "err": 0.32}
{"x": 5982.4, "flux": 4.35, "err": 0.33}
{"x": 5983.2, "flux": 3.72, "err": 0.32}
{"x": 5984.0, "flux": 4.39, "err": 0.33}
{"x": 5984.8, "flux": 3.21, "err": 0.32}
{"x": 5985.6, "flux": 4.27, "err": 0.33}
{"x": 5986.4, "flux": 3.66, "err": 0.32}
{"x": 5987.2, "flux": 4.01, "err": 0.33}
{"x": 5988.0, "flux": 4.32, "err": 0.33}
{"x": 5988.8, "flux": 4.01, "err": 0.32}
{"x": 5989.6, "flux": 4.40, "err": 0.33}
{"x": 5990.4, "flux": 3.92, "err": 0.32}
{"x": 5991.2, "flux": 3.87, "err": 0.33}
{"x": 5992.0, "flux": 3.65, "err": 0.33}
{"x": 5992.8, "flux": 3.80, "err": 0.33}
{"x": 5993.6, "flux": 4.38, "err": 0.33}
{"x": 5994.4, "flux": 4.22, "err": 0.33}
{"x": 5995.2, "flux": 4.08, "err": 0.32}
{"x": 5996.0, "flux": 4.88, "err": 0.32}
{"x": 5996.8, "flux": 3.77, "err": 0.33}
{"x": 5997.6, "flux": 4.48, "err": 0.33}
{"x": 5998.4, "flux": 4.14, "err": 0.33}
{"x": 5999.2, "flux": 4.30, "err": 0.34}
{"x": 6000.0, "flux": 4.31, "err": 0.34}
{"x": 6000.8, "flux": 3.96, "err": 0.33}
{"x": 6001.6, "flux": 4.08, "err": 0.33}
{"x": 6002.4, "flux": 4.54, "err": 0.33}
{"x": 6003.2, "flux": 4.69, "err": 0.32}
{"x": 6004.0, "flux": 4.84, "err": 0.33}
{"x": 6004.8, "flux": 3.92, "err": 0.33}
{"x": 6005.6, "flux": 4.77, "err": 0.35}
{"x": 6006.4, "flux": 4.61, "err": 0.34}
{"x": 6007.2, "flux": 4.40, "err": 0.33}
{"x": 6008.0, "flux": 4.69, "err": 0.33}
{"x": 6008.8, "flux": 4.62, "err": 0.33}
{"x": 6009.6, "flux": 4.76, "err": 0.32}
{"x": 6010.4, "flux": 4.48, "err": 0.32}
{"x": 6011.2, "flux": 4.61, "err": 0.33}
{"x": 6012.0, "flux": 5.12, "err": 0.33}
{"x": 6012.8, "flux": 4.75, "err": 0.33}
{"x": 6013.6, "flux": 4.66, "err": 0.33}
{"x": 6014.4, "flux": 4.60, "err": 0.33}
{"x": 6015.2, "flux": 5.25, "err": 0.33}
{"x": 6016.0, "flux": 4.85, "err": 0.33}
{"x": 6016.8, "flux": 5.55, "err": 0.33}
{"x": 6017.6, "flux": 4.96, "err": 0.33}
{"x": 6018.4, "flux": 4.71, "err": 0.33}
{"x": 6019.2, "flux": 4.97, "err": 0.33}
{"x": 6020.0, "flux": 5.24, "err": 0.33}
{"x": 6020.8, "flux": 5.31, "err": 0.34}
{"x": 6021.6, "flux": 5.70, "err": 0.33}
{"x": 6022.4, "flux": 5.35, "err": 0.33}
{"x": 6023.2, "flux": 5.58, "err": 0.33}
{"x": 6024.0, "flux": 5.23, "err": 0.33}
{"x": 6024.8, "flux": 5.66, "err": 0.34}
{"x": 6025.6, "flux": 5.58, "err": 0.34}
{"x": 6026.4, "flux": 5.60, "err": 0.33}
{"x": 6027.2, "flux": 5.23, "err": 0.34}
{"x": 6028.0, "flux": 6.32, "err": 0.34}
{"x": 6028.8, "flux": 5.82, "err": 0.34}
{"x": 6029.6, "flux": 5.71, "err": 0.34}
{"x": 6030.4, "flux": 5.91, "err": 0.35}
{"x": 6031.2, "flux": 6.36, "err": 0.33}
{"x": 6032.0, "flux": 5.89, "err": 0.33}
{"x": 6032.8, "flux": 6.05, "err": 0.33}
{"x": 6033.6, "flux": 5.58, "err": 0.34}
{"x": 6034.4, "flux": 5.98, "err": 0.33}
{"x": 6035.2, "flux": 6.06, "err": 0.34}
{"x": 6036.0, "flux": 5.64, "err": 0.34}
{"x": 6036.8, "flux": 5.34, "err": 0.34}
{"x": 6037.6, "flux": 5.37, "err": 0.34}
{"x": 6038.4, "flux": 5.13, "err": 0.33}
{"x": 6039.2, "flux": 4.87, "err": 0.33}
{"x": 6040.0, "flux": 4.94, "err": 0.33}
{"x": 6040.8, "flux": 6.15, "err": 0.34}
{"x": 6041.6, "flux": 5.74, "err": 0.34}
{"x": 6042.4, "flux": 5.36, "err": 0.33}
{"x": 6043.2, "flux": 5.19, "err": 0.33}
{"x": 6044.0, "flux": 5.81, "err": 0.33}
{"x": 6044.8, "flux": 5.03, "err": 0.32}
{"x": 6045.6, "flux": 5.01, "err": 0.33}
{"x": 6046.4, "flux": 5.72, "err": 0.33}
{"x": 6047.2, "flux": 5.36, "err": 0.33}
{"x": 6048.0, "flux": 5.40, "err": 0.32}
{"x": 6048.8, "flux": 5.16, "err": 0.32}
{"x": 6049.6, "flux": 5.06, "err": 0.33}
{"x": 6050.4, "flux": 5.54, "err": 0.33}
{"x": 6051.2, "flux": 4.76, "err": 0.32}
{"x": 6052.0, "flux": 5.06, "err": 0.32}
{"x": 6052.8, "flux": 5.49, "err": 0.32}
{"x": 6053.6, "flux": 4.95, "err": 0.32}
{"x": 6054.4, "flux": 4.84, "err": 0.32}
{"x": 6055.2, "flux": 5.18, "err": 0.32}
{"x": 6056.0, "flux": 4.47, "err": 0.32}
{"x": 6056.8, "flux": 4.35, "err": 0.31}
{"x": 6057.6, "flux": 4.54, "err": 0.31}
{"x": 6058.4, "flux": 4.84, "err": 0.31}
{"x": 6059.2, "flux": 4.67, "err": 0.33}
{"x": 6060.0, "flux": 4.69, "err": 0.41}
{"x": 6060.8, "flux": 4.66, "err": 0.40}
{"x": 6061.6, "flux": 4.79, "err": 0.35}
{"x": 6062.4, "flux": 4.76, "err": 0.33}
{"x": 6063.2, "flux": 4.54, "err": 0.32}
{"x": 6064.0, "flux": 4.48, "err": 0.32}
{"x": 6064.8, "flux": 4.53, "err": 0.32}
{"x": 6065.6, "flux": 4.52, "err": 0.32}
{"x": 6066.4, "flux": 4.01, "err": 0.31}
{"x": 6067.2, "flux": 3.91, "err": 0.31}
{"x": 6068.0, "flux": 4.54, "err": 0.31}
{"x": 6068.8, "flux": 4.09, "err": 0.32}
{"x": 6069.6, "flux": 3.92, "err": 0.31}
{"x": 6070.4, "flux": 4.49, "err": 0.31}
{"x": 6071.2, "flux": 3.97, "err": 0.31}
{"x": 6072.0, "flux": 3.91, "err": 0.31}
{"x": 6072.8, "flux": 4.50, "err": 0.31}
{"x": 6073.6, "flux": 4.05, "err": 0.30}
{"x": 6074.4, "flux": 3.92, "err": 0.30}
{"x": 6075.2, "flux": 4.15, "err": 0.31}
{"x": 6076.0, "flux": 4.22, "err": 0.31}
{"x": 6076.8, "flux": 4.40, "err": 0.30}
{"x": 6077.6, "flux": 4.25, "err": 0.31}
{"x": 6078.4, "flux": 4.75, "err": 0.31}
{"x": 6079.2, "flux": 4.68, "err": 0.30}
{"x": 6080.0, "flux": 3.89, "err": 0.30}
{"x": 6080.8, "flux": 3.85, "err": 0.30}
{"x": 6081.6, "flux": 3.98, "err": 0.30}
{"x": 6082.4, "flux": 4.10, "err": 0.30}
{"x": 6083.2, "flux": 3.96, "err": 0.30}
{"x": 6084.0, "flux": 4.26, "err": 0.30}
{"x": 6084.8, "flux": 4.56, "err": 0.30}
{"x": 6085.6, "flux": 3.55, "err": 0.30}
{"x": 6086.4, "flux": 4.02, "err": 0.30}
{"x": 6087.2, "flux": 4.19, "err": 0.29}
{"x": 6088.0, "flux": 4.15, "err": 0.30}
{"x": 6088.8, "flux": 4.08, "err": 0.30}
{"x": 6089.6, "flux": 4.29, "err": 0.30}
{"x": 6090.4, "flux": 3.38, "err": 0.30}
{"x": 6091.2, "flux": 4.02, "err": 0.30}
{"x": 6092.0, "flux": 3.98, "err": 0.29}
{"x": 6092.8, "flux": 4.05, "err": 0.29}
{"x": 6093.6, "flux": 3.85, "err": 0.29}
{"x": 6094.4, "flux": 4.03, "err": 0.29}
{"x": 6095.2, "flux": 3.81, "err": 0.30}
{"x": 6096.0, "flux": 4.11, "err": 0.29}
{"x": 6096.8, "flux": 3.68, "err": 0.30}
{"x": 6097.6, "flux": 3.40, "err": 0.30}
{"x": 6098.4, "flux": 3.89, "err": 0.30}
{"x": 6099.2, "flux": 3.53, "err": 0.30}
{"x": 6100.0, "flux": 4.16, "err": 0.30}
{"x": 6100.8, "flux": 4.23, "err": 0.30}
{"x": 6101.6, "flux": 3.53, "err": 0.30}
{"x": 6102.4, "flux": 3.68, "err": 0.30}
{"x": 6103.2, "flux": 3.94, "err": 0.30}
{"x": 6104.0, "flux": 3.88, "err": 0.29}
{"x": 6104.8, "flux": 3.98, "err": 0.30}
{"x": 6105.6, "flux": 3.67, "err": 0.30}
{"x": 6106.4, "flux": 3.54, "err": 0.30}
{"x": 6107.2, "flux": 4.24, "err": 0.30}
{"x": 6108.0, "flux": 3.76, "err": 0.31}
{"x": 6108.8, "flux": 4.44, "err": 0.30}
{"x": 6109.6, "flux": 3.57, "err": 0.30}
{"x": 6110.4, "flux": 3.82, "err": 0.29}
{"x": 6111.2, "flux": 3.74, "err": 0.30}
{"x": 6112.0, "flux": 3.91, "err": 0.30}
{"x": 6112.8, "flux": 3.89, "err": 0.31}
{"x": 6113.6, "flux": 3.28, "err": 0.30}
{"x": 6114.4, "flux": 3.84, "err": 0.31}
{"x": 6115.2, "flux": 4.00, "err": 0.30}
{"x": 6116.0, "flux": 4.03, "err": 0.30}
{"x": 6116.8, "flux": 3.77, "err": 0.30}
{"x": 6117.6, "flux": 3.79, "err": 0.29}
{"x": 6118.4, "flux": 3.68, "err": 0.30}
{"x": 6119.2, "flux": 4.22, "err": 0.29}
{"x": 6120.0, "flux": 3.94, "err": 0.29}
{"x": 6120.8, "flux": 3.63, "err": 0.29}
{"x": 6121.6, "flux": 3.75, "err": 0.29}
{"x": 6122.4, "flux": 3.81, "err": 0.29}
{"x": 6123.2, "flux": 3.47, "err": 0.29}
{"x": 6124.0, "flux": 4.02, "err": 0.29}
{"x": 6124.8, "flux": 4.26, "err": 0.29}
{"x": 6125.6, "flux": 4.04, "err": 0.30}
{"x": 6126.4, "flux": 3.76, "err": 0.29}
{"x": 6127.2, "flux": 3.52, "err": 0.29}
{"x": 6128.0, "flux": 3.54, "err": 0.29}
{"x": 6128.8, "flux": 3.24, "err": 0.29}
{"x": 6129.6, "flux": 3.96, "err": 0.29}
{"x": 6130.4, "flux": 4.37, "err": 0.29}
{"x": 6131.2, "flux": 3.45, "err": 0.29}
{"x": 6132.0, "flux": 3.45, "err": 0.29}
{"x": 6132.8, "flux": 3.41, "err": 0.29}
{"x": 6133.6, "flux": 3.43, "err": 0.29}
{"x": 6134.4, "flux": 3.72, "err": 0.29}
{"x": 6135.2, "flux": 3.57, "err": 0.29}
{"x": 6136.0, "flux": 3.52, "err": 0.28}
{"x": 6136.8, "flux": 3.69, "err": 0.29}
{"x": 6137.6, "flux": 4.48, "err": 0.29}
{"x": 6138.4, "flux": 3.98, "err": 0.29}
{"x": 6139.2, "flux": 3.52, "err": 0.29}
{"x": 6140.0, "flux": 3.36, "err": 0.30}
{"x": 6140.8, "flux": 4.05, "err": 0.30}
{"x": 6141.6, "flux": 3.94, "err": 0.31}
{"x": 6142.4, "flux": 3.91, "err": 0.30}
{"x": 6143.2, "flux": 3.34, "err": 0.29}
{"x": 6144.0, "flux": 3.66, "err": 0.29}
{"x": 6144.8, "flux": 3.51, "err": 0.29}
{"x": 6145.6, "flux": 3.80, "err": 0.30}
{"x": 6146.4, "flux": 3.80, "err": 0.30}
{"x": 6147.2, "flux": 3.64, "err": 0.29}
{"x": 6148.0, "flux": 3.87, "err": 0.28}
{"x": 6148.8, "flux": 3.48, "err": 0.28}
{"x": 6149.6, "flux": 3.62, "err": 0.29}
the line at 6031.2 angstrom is Mg II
